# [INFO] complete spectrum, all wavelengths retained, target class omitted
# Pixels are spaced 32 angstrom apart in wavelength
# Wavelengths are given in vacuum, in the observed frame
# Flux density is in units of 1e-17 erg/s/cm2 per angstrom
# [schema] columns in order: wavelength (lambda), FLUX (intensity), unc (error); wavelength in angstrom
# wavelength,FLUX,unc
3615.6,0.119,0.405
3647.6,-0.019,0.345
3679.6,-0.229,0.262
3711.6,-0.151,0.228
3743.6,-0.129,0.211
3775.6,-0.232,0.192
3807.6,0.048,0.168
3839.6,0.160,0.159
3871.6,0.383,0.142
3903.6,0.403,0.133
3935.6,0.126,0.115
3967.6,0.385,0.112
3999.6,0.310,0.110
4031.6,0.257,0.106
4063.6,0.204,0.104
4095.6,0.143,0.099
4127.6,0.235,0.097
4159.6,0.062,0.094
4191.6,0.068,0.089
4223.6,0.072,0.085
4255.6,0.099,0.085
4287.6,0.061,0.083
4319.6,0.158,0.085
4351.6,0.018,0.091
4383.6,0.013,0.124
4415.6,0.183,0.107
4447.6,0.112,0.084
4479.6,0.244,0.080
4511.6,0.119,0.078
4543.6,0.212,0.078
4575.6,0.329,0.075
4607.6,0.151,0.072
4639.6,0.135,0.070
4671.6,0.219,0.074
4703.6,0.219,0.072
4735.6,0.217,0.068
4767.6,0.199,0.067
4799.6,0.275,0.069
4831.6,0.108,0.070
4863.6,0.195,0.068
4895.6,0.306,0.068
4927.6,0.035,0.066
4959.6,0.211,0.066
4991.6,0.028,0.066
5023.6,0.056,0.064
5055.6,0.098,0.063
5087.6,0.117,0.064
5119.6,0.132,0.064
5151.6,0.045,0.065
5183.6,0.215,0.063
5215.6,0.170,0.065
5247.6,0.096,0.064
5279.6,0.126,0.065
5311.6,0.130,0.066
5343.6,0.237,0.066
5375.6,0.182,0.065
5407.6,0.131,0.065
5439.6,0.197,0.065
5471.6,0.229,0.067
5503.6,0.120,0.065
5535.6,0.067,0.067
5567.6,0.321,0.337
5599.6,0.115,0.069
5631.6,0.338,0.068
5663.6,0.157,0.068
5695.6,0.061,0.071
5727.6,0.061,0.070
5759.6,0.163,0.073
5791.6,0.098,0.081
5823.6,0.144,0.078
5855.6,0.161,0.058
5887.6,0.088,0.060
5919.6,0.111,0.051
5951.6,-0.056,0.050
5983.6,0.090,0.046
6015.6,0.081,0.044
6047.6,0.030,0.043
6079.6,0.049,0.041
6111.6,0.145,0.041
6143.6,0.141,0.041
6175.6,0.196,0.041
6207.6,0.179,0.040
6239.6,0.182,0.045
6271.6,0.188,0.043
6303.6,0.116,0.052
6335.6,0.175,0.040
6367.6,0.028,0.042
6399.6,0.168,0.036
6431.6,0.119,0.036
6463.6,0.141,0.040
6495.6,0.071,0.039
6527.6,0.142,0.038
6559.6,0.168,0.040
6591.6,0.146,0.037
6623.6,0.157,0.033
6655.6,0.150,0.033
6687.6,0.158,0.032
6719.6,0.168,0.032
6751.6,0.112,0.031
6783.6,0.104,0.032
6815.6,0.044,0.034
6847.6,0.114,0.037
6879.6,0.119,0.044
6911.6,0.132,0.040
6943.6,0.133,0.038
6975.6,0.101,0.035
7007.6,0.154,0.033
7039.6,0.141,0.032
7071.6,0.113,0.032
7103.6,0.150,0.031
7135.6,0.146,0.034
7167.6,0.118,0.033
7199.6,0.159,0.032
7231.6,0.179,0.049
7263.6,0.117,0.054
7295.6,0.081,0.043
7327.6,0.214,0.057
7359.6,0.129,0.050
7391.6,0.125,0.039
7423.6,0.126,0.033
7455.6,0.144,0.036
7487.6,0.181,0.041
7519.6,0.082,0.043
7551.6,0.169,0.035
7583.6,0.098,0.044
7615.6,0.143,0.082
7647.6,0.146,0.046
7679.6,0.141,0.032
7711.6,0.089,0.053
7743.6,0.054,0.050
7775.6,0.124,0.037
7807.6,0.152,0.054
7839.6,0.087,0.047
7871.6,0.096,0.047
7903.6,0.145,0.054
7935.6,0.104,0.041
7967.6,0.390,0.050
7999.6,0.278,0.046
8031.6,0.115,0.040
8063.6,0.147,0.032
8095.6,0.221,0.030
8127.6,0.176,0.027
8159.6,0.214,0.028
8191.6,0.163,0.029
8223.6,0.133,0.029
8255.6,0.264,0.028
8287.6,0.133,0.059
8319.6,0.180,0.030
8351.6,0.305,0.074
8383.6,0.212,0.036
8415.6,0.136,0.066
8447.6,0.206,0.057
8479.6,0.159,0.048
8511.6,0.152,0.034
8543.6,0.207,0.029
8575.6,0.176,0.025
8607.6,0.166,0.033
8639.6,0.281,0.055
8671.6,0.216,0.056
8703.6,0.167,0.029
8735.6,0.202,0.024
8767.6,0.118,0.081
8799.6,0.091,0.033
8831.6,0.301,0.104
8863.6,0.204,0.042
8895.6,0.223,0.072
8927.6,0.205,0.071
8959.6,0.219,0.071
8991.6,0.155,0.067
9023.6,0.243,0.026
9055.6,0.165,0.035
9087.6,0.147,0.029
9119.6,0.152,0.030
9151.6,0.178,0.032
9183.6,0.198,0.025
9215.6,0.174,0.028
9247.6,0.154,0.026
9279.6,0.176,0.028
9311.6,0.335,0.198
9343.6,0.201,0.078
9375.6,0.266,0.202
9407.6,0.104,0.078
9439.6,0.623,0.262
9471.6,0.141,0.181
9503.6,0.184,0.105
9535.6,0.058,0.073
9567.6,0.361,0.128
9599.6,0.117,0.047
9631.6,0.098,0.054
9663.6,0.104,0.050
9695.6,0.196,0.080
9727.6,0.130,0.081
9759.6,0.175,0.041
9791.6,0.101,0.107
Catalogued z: 1.14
